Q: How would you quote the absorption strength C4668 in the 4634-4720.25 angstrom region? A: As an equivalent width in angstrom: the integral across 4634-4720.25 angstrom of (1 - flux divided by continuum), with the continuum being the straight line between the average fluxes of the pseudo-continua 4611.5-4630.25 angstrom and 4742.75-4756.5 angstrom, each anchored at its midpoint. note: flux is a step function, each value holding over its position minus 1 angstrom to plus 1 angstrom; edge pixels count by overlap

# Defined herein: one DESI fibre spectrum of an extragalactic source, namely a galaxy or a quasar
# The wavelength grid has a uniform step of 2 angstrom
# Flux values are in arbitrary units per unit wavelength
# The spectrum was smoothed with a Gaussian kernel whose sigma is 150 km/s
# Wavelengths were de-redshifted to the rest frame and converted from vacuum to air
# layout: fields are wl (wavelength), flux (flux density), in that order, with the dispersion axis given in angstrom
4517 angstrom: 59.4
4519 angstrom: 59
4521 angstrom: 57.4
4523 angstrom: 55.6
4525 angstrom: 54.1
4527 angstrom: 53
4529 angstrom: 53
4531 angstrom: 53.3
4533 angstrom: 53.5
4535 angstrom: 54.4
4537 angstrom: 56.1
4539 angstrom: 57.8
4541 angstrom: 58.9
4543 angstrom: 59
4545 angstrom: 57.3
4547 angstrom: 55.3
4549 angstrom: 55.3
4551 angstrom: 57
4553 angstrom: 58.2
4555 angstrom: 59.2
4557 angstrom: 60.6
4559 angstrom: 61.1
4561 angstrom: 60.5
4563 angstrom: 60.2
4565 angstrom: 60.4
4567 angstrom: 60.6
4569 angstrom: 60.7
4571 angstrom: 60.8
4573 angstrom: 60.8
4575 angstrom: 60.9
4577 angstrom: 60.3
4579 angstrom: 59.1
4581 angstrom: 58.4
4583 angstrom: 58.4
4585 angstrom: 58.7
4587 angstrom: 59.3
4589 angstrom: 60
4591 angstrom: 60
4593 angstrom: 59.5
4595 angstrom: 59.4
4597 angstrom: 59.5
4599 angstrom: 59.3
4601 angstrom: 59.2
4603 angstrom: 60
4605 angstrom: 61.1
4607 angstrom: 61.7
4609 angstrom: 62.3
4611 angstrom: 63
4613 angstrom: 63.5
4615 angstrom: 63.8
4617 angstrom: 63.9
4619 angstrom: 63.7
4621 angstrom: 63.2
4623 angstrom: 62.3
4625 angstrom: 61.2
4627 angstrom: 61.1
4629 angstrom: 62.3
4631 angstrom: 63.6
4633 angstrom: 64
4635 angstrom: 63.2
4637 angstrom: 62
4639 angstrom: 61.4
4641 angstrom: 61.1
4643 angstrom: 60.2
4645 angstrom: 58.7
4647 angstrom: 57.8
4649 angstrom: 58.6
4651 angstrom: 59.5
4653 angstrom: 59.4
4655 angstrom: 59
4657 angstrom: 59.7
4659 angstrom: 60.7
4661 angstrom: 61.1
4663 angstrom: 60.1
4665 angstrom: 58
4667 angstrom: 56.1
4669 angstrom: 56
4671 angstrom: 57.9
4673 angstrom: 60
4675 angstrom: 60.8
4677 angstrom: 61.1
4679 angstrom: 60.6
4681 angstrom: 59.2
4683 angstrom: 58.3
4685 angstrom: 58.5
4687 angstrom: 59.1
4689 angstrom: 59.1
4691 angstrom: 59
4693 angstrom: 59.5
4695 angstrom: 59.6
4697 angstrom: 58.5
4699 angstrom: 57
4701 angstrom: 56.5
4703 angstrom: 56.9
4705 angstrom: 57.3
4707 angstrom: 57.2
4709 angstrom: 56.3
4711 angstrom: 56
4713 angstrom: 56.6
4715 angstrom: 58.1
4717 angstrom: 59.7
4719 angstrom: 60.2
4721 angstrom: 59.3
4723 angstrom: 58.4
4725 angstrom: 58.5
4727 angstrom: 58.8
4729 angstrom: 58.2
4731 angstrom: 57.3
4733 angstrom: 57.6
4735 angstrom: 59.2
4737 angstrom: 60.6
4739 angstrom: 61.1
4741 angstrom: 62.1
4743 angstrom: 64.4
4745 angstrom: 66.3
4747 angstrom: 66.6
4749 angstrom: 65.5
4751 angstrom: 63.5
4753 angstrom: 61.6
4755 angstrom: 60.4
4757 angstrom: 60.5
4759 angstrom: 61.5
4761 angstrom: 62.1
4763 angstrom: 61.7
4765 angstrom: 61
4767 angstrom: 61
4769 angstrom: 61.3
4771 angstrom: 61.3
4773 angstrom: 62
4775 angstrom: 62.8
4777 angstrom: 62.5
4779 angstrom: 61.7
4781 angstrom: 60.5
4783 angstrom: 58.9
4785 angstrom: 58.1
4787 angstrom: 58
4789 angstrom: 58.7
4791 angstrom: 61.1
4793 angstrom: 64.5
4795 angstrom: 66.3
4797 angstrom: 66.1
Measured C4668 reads 5.9 angstrom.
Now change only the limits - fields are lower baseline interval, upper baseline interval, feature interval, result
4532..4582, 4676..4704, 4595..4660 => -2.8 angstrom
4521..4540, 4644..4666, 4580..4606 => -1.1 angstrom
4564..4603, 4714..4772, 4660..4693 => 0.8 angstrom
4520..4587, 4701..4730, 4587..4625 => -2.3 angstrom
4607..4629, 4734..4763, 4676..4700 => 1.3 angstrom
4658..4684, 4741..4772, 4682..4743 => 2.3 angstrom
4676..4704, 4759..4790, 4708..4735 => 0.6 angstrom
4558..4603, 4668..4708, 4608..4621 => -0.8 angstrom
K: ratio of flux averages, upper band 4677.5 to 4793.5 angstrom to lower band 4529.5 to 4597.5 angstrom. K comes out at 1.02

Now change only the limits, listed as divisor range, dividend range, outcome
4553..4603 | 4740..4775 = 1.04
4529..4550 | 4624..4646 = 1.10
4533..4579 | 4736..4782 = 1.06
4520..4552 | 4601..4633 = 1.12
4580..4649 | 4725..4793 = 1.00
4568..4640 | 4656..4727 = 0.96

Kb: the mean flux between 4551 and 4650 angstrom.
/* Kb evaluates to 60.8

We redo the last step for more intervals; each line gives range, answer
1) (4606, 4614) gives 62.6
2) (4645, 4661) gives 59.3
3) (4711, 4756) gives 60.5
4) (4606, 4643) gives 62.6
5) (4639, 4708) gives 58.9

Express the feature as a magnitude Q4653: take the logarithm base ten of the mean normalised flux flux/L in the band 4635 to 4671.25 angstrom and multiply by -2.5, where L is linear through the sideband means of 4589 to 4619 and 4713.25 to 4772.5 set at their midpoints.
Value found 0.03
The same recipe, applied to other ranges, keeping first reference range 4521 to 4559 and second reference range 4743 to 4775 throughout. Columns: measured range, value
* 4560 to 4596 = -0.05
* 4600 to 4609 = -0.05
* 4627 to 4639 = -0.07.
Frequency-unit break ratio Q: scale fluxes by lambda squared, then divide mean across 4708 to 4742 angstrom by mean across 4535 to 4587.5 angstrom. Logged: 1.07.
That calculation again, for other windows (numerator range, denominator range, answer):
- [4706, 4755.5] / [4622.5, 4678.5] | 1.03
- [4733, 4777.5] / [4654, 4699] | 1.09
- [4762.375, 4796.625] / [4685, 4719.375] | 1.09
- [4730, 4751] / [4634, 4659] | 1.08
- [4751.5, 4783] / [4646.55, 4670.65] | 1.09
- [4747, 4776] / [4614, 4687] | 1.08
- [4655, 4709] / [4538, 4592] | 1.04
